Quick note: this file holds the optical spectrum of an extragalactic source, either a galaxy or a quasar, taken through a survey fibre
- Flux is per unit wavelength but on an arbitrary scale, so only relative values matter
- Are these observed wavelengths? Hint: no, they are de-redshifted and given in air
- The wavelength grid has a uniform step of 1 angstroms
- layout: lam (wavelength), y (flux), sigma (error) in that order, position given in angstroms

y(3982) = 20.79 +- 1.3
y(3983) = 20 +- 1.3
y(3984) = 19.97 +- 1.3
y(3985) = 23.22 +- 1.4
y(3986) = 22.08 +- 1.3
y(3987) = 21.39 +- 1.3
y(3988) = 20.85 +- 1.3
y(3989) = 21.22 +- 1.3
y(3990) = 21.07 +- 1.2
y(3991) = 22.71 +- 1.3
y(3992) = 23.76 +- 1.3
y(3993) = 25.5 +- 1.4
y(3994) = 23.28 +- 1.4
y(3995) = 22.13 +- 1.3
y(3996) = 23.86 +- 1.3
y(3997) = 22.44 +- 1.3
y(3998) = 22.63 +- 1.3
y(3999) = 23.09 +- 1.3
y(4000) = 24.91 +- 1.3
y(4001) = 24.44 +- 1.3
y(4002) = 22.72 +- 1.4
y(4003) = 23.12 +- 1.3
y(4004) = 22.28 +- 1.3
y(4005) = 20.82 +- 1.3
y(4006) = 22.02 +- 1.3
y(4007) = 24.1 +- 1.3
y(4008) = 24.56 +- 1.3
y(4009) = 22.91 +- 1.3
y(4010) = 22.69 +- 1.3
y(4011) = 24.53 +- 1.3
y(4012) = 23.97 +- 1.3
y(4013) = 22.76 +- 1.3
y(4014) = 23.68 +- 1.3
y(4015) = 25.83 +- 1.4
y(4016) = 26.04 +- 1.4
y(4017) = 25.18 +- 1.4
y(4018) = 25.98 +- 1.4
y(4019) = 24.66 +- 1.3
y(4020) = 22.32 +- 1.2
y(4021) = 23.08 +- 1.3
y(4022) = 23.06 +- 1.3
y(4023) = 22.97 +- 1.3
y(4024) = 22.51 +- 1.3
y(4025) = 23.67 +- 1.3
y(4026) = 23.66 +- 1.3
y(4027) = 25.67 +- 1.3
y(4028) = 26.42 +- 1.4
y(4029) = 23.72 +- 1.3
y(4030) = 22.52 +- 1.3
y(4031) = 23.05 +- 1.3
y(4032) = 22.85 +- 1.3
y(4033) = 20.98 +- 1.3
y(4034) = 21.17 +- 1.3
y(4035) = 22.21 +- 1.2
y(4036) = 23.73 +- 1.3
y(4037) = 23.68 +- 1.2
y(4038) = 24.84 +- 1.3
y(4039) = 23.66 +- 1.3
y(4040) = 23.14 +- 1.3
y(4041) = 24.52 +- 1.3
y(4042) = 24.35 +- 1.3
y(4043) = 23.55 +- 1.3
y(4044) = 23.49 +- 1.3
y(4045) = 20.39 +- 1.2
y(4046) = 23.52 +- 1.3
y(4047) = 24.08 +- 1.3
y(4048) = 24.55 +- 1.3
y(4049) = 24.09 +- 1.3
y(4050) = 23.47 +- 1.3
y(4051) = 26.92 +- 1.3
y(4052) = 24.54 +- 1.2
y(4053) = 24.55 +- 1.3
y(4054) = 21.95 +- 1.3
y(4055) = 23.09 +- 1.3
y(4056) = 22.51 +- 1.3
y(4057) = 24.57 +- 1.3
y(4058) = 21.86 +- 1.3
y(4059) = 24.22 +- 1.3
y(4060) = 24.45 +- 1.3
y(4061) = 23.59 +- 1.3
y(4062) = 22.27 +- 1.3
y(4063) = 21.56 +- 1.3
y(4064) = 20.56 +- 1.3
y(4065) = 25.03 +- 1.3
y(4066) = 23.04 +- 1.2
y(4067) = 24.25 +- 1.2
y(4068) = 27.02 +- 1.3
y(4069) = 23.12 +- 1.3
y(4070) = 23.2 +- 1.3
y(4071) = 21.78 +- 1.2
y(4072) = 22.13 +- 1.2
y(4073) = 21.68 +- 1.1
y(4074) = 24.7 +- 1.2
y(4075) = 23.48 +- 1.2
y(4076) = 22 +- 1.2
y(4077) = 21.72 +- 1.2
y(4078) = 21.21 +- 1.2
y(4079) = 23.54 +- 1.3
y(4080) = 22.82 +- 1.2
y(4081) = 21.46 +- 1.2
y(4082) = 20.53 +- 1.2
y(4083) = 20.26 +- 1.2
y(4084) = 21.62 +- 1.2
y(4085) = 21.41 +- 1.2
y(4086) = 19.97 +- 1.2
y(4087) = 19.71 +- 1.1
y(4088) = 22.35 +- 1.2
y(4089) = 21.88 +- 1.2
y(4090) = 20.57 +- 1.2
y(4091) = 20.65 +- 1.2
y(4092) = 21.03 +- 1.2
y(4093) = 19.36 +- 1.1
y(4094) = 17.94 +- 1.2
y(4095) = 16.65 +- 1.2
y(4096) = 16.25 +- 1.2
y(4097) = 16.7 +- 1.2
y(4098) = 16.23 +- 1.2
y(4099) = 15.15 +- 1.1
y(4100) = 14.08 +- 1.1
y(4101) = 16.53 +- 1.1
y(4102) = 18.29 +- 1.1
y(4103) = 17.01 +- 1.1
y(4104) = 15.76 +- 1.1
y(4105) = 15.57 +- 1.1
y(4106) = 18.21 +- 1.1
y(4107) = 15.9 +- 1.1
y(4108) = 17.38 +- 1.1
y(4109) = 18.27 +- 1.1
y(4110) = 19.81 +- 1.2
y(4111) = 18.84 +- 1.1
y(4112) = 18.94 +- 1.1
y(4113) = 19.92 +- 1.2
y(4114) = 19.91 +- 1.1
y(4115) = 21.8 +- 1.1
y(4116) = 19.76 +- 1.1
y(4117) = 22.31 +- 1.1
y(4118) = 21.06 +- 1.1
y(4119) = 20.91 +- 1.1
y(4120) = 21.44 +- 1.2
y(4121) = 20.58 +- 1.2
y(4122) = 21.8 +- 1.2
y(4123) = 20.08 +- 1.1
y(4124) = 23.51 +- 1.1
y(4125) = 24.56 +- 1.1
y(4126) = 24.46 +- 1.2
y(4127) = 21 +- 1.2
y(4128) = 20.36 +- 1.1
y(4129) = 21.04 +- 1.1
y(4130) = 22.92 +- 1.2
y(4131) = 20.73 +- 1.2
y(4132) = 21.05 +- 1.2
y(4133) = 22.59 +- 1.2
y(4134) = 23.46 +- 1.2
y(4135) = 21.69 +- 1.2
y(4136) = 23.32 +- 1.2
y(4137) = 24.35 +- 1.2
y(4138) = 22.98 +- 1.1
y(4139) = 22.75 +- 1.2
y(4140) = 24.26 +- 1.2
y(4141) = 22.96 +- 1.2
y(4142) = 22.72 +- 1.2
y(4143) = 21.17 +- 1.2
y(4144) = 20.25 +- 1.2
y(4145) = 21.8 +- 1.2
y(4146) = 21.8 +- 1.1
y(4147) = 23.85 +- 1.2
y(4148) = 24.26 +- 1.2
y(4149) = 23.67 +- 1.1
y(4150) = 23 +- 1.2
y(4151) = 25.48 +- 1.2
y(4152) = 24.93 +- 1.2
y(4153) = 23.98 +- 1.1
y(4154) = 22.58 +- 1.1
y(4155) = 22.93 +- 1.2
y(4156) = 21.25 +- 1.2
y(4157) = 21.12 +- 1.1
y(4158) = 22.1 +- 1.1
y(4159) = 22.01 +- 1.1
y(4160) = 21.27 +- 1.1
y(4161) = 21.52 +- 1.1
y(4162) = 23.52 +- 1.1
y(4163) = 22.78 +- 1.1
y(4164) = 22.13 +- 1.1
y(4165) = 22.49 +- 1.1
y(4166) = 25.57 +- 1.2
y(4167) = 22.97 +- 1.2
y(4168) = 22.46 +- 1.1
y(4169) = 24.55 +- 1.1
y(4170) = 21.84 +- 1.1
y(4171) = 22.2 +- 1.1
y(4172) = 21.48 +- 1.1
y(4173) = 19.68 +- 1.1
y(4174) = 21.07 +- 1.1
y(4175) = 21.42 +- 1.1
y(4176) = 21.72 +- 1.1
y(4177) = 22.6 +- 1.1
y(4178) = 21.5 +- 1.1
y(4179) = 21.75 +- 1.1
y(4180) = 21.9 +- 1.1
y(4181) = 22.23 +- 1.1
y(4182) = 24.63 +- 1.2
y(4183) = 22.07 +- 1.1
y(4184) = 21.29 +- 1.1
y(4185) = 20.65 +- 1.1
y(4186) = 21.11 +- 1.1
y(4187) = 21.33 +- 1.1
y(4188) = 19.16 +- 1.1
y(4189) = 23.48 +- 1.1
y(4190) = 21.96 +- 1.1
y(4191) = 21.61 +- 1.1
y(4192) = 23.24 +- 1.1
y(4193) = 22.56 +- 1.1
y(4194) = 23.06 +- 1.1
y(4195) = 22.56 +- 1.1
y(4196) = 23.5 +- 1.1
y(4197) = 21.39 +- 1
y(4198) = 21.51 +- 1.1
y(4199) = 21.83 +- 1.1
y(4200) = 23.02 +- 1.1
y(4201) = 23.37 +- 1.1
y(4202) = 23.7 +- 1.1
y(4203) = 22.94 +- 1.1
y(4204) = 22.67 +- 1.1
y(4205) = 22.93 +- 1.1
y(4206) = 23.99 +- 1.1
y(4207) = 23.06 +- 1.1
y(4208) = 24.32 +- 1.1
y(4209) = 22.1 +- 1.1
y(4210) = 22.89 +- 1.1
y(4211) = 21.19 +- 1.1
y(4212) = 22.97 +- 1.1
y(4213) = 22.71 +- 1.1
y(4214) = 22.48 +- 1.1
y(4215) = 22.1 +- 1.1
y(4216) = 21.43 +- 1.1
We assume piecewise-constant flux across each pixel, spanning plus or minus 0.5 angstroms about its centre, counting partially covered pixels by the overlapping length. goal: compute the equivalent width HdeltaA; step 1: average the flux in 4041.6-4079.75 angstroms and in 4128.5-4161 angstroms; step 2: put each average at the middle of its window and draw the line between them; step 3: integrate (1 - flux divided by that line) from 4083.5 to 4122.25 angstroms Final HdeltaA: 6.7 angstroms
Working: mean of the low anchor 23.3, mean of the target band 19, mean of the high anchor 22.6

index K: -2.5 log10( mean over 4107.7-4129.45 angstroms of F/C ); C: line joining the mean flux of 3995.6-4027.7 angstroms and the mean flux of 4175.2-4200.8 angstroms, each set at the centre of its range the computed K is 0.09 mag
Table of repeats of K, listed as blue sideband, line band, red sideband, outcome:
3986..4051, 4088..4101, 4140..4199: 0.25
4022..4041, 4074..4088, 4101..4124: -0.04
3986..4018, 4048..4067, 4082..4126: -0.11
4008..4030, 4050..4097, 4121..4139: 0.05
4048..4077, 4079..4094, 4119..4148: 0.10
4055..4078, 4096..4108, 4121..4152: 0.36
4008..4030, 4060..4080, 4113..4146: 0.00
